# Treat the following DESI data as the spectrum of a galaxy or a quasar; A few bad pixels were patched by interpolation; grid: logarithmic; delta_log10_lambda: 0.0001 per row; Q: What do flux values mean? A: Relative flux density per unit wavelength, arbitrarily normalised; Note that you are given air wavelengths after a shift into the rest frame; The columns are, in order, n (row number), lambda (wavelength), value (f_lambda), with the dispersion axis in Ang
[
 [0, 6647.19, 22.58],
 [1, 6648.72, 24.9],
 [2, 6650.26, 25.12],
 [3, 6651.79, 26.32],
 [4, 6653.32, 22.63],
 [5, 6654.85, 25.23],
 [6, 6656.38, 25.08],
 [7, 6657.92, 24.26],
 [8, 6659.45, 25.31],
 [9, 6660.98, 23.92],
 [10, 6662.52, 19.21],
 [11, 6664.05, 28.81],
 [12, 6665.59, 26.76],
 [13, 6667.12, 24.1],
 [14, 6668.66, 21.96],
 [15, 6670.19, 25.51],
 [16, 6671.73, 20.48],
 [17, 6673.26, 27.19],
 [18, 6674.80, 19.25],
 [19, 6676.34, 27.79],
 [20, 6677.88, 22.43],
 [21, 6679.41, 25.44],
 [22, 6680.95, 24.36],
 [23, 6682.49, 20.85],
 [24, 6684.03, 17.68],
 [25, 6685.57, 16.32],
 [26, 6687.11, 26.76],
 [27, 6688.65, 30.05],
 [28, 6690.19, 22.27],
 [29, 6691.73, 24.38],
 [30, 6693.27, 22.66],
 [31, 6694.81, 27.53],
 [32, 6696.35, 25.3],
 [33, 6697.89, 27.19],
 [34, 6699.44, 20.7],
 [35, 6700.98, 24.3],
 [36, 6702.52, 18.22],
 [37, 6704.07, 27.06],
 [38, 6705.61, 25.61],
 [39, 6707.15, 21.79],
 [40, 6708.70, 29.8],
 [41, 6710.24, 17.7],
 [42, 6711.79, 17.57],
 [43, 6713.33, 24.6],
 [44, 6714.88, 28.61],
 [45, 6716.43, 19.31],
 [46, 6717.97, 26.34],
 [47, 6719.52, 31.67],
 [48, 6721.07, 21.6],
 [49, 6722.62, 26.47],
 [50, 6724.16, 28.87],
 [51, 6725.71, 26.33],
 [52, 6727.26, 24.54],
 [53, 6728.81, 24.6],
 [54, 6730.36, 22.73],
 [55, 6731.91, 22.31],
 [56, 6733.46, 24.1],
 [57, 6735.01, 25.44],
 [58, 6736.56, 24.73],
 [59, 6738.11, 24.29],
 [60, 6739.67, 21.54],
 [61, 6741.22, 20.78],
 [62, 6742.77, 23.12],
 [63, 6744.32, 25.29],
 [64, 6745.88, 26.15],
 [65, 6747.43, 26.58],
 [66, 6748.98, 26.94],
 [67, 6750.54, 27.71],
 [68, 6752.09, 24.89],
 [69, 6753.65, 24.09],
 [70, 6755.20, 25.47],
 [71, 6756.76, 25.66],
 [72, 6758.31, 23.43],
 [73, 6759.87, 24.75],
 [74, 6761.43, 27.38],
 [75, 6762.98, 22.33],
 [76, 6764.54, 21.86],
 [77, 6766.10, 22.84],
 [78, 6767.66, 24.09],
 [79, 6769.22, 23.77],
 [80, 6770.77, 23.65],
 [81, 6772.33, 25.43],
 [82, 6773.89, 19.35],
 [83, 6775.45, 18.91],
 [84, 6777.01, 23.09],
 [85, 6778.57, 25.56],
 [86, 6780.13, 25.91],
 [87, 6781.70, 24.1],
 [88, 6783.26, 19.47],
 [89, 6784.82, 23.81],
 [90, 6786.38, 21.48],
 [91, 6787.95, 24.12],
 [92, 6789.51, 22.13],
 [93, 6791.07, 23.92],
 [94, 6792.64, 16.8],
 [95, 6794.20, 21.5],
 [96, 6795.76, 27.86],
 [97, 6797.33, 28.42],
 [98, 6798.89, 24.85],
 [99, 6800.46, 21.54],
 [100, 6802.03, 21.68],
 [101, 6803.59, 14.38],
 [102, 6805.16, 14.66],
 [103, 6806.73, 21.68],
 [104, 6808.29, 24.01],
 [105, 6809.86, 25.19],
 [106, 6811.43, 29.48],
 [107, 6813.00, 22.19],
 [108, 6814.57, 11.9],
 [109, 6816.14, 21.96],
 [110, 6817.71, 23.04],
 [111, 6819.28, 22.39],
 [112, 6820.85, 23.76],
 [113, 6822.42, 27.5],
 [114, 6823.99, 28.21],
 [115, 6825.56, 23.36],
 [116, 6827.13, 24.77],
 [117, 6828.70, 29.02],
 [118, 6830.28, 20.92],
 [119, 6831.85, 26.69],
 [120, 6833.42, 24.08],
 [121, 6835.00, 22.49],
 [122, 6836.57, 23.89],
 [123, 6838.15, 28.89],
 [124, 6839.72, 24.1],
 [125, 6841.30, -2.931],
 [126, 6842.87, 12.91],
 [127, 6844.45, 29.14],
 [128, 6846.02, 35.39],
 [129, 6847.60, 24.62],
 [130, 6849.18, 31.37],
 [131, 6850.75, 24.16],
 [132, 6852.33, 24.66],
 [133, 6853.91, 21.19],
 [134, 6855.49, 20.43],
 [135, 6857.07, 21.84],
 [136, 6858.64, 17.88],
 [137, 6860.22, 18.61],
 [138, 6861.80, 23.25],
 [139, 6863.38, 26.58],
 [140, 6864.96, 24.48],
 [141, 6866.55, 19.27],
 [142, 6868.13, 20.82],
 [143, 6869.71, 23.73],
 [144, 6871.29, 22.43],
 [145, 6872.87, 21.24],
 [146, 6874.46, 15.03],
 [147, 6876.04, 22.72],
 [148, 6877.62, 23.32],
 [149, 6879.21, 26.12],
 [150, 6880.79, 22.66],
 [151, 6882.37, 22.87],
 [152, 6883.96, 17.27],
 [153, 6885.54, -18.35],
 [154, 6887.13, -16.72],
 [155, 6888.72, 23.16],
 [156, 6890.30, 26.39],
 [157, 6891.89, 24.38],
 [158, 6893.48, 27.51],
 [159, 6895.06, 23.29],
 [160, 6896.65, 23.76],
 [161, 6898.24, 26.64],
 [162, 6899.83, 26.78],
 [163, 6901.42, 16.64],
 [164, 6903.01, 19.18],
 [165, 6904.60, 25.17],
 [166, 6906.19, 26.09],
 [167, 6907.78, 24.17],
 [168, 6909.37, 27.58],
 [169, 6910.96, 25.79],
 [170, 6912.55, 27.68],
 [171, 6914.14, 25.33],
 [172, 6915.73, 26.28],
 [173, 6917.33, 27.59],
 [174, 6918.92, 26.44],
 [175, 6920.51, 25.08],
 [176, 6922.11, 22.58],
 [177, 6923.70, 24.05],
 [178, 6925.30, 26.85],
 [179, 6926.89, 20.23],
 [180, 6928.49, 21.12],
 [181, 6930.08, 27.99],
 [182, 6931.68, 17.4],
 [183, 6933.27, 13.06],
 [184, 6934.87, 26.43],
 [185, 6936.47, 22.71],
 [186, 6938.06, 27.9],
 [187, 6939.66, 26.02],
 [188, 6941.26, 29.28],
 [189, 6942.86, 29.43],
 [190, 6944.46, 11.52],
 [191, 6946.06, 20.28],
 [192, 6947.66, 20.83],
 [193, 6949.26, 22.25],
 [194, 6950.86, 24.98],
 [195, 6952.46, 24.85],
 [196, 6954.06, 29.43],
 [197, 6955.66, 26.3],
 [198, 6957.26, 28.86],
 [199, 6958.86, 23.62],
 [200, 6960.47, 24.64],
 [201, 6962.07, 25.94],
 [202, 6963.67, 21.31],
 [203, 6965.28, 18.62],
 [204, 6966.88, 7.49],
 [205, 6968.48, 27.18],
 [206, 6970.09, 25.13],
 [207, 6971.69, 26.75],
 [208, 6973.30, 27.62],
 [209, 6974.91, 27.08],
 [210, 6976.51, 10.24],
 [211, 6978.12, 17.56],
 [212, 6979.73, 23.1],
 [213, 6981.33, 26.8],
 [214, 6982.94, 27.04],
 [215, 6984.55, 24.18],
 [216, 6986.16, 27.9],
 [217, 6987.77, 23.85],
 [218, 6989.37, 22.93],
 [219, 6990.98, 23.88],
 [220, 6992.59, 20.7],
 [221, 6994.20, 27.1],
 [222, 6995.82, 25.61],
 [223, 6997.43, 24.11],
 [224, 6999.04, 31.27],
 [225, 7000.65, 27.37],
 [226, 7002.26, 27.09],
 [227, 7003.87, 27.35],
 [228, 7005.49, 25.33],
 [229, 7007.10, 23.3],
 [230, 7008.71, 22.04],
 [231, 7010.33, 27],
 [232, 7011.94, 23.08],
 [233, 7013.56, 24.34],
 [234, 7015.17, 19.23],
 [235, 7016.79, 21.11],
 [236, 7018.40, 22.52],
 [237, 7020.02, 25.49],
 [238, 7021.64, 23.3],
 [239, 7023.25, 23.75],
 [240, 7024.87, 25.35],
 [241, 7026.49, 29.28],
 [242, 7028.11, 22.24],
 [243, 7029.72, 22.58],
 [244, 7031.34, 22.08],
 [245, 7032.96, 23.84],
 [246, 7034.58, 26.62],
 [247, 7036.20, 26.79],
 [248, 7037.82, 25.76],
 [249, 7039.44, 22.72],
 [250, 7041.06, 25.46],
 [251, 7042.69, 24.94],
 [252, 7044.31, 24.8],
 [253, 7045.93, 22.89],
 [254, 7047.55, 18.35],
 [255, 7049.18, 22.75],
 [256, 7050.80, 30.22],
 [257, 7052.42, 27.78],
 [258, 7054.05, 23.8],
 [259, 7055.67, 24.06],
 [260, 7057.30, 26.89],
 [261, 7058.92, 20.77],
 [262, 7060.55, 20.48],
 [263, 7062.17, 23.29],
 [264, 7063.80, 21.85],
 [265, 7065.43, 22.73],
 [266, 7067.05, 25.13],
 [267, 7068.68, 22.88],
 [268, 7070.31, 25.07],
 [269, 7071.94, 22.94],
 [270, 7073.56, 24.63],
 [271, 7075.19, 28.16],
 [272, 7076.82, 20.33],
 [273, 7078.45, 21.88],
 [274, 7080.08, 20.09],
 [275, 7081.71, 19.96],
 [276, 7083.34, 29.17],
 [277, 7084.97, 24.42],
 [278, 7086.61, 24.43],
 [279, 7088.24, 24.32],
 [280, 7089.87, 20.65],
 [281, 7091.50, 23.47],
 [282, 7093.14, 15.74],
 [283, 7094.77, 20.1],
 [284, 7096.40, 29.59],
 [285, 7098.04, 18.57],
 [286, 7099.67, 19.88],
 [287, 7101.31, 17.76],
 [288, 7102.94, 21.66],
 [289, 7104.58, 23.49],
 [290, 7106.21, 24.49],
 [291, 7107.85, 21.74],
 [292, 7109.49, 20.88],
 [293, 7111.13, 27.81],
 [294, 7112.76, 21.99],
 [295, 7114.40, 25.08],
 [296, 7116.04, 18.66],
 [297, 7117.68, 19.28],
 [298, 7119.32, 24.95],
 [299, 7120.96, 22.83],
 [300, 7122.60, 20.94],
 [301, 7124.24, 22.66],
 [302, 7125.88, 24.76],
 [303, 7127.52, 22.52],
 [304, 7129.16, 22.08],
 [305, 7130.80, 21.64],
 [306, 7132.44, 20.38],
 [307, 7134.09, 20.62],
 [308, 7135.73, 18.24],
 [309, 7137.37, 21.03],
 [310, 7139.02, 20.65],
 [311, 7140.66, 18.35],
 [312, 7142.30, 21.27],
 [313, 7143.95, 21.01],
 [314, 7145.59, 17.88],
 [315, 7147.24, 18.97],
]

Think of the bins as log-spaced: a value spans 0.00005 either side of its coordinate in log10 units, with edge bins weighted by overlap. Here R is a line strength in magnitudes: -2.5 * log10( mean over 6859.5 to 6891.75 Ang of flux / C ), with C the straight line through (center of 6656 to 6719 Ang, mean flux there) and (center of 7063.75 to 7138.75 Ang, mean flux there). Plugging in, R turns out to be 0.25 mag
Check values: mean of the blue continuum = 23.8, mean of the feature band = 18.4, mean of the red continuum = 22.4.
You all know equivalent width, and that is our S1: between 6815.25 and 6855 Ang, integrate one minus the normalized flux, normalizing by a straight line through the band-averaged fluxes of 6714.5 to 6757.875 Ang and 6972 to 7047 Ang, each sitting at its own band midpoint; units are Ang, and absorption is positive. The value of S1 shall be 1.54 Ang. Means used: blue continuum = 25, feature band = 23.8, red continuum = 24.3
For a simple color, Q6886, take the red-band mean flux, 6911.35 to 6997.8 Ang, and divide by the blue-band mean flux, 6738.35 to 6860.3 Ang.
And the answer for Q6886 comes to 1.02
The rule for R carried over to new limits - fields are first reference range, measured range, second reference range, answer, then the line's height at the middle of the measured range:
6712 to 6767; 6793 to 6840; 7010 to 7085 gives 0.05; 24.5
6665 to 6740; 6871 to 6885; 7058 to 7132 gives 0.13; 23.4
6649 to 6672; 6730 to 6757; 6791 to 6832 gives -0.04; 23.6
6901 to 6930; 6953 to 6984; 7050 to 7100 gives 0.03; 24.1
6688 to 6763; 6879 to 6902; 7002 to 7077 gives 0.33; 24.3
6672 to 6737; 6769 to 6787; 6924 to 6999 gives 0.05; 23.9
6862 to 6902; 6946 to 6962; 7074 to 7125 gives -0.20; 20.6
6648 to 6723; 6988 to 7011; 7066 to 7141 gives -0.12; 22.8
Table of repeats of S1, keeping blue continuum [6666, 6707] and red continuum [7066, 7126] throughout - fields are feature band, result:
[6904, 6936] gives -1.7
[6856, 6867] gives 0.7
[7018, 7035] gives -1.0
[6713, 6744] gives -1.4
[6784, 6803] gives 0.3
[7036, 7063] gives -1.6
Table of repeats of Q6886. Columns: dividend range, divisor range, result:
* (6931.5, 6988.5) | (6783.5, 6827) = 1.03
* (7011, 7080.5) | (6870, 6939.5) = 1.09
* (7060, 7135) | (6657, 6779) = 0.94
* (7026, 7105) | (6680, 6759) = 0.96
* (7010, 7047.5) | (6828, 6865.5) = 1.04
